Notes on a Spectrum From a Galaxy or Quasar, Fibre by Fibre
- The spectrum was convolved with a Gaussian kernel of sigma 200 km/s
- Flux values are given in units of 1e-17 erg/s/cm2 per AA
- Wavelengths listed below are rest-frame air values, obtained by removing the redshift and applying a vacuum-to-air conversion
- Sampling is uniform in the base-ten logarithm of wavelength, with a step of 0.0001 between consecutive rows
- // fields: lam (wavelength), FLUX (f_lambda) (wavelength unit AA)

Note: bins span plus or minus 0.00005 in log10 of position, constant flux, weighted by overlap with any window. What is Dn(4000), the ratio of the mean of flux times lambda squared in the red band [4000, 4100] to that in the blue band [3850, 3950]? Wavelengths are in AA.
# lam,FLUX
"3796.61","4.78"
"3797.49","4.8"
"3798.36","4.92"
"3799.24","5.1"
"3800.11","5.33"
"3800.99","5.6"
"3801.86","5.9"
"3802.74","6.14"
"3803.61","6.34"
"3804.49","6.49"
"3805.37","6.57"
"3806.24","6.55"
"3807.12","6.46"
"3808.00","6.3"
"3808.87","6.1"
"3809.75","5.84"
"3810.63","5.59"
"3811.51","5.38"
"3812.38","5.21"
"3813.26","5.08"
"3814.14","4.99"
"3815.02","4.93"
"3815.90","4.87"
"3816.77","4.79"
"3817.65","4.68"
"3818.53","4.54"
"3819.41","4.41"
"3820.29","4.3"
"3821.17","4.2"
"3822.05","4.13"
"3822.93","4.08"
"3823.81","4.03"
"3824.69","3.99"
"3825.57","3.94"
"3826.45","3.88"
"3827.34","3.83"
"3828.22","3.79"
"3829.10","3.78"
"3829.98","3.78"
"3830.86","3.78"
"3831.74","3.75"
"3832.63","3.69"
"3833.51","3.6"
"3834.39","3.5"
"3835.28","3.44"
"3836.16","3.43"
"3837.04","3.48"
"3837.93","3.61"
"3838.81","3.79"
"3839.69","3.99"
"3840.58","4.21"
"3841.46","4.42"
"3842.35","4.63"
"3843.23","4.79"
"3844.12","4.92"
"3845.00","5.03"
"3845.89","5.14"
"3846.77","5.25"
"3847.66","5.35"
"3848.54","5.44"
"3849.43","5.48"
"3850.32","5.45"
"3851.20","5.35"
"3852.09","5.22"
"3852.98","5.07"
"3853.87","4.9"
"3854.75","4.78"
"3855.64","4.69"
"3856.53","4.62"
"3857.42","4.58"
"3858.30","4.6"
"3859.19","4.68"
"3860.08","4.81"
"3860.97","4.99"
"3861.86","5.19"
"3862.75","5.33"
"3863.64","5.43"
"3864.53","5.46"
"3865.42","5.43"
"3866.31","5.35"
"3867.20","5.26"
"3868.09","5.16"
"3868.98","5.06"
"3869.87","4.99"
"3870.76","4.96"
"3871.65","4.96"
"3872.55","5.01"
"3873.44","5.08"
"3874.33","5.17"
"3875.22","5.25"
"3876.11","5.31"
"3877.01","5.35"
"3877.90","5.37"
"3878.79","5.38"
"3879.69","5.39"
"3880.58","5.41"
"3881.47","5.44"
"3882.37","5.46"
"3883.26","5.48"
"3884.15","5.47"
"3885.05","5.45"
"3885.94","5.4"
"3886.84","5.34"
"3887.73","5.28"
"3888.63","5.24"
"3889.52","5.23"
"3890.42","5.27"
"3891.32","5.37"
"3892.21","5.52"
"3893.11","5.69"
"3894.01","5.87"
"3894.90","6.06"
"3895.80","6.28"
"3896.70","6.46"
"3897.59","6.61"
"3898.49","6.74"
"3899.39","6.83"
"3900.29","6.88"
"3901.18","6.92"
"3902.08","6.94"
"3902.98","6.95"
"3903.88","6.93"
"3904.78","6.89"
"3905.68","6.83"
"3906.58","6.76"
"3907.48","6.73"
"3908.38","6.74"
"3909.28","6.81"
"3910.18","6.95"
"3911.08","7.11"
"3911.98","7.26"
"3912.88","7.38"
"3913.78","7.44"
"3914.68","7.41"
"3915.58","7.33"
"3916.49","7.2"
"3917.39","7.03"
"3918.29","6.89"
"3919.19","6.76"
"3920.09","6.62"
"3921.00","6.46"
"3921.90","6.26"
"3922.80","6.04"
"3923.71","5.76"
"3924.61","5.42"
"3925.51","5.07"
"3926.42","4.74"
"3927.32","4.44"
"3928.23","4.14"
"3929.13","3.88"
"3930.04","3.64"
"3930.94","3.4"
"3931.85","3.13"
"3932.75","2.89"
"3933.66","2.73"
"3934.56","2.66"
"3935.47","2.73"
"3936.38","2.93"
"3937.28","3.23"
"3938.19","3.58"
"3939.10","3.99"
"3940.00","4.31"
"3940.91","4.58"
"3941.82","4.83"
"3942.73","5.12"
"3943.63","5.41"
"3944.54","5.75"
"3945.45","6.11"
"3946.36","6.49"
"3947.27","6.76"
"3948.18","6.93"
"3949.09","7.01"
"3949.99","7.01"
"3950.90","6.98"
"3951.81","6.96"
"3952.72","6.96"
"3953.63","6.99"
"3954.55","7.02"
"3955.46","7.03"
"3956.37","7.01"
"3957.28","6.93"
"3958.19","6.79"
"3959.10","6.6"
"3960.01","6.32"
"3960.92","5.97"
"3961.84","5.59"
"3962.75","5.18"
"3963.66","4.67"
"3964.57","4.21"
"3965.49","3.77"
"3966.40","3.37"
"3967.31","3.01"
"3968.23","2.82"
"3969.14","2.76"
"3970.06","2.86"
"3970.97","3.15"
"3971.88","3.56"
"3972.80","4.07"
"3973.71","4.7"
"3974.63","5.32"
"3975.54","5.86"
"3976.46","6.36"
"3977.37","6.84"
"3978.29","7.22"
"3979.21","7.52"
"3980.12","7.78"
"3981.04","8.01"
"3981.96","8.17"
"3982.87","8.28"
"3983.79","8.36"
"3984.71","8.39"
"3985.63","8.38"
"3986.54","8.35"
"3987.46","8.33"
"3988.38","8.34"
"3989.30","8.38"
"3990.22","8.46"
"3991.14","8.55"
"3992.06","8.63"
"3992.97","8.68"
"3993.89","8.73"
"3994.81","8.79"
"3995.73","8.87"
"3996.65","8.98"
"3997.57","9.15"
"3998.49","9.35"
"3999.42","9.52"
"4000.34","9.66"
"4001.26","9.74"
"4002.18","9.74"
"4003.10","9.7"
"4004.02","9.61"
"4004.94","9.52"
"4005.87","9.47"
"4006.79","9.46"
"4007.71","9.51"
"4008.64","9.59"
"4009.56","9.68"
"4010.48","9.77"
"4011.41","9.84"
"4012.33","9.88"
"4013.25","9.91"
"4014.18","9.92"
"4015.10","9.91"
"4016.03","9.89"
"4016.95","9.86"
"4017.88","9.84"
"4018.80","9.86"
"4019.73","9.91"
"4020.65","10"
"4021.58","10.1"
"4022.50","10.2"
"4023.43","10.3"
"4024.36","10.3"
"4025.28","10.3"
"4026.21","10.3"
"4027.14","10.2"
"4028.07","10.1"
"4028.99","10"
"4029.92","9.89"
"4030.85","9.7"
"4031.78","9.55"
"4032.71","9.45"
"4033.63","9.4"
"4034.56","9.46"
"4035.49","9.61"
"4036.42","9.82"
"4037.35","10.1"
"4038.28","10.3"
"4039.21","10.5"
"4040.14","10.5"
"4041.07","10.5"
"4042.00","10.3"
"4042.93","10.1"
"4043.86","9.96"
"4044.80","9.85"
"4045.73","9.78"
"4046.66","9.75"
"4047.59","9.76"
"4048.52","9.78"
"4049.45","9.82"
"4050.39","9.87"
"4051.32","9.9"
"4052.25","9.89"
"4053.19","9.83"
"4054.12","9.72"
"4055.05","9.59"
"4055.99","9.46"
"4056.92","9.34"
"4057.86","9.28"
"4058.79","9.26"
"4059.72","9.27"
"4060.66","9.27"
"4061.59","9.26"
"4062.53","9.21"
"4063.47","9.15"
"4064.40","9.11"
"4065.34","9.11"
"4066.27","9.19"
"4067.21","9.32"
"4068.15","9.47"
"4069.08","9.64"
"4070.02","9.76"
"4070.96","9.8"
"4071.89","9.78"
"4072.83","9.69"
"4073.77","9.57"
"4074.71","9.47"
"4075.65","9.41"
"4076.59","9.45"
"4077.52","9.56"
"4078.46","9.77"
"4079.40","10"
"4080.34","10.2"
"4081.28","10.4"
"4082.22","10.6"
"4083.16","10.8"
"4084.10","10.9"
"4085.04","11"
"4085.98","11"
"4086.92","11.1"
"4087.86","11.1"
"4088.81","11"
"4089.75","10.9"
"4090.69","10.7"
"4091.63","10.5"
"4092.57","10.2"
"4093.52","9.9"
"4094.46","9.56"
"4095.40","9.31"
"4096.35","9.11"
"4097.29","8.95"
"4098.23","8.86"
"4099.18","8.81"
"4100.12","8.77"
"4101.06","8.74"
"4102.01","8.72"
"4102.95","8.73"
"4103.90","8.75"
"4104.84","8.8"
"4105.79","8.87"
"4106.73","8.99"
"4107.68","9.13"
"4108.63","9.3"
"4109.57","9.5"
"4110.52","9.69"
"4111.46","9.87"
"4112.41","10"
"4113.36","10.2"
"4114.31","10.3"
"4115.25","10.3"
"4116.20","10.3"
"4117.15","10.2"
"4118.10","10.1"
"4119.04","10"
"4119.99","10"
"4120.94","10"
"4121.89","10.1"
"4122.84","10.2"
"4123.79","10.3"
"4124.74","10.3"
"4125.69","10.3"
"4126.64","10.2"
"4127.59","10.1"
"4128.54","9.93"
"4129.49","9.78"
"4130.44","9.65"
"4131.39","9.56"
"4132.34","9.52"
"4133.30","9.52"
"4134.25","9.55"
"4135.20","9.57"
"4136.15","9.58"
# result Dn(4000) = 1.9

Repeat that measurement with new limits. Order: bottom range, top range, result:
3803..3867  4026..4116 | 2.30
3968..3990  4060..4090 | 1.61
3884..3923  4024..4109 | 1.64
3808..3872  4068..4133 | 2.41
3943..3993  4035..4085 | 1.61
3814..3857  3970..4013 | 2.01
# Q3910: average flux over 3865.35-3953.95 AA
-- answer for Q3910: 5.66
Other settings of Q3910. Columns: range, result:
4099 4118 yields 9.42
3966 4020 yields 8.01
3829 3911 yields 5.28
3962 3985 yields 5.43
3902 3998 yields 6.12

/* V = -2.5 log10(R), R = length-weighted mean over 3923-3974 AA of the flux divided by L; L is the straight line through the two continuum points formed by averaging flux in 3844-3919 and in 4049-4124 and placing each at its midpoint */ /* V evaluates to 0.397 mag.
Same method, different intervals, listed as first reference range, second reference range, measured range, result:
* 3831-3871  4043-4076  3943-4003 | 0.11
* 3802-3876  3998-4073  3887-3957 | 0.17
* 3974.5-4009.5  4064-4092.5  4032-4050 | -0.06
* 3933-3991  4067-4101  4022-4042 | -0.22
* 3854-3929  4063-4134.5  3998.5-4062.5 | -0.16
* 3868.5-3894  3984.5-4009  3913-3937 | 0.28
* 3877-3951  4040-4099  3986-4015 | -0.16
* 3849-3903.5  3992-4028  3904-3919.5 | -0.07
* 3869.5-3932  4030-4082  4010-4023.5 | -0.14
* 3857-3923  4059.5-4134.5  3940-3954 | 0.13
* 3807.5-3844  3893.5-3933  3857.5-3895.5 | 0.03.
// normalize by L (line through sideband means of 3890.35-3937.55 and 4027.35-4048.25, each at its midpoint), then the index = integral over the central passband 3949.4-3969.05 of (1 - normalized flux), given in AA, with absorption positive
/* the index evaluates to 4.17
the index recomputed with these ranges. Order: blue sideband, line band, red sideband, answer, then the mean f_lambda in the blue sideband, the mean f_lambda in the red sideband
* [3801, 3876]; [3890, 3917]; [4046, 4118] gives -2.3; 4.84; 9.71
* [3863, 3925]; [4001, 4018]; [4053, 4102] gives -2.8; 6.03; 9.74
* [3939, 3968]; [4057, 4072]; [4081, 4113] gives -0.8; 5.8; 9.78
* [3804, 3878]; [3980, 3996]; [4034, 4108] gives -0.9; 4.81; 9.73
